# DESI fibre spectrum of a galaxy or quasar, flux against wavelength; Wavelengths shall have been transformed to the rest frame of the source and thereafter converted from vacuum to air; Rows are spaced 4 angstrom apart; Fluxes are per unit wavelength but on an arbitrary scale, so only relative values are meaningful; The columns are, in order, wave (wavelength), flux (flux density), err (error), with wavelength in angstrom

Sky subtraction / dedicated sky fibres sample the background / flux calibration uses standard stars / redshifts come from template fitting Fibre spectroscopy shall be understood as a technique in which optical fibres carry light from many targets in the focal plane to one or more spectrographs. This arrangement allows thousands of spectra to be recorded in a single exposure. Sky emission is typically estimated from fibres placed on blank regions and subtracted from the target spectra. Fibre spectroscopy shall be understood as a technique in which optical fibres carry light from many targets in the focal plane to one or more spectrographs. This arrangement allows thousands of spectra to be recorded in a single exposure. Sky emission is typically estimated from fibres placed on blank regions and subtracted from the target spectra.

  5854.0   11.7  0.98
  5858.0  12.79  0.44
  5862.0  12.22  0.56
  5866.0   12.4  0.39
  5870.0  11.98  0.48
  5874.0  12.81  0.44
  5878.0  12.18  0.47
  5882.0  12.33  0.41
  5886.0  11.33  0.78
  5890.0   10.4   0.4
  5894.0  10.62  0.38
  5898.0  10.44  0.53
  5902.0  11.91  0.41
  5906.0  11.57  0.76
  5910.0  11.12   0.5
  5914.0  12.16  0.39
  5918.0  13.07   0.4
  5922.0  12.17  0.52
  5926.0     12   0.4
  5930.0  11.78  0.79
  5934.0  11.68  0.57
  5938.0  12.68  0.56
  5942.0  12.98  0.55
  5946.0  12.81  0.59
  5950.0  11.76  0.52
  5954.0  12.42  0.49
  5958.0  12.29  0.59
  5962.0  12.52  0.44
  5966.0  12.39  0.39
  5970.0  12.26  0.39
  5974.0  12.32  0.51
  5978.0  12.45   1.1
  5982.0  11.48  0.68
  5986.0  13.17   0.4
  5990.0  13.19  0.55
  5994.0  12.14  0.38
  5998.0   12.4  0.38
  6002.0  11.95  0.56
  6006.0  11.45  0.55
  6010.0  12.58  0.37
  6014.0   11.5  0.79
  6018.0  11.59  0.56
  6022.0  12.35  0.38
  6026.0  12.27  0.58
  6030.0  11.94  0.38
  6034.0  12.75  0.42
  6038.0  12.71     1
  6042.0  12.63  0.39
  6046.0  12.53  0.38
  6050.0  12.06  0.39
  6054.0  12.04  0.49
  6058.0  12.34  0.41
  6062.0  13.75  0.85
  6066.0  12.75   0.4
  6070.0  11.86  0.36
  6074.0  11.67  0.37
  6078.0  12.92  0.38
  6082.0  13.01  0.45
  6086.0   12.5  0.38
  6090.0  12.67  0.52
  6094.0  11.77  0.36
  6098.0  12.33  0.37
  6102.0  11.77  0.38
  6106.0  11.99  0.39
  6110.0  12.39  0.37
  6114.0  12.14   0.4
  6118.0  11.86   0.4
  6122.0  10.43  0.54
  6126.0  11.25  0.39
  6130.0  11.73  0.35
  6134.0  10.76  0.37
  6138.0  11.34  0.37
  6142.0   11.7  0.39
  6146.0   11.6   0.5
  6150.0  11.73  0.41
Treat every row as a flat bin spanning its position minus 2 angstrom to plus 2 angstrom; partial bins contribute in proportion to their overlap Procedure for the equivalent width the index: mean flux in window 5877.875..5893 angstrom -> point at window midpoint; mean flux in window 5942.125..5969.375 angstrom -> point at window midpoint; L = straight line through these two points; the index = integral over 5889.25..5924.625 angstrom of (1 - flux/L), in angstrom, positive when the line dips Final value 0.6 angstrom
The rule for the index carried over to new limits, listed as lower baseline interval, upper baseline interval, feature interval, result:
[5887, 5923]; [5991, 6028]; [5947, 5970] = -1.0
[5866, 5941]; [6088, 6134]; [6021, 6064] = -2.5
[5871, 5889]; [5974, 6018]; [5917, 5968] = -0.8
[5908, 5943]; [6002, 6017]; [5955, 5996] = -1.5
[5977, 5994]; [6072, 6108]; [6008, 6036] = 0.7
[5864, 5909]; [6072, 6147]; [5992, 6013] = -0.6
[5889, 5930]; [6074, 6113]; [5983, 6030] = -0.9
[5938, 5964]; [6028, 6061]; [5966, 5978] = 0.1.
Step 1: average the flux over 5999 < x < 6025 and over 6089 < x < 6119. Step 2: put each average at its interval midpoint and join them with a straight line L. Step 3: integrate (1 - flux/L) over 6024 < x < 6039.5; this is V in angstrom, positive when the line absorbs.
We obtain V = -0.6 angstrom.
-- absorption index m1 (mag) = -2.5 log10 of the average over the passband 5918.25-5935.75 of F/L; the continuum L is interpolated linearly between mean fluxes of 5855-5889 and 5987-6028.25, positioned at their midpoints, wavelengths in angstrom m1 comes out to 0.01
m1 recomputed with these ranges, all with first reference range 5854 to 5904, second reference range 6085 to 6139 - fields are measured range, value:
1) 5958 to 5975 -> -0.05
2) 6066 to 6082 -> -0.05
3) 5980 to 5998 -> -0.06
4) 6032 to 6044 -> -0.08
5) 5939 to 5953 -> -0.07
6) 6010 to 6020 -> 0.00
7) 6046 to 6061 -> -0.05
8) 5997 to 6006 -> -0.02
